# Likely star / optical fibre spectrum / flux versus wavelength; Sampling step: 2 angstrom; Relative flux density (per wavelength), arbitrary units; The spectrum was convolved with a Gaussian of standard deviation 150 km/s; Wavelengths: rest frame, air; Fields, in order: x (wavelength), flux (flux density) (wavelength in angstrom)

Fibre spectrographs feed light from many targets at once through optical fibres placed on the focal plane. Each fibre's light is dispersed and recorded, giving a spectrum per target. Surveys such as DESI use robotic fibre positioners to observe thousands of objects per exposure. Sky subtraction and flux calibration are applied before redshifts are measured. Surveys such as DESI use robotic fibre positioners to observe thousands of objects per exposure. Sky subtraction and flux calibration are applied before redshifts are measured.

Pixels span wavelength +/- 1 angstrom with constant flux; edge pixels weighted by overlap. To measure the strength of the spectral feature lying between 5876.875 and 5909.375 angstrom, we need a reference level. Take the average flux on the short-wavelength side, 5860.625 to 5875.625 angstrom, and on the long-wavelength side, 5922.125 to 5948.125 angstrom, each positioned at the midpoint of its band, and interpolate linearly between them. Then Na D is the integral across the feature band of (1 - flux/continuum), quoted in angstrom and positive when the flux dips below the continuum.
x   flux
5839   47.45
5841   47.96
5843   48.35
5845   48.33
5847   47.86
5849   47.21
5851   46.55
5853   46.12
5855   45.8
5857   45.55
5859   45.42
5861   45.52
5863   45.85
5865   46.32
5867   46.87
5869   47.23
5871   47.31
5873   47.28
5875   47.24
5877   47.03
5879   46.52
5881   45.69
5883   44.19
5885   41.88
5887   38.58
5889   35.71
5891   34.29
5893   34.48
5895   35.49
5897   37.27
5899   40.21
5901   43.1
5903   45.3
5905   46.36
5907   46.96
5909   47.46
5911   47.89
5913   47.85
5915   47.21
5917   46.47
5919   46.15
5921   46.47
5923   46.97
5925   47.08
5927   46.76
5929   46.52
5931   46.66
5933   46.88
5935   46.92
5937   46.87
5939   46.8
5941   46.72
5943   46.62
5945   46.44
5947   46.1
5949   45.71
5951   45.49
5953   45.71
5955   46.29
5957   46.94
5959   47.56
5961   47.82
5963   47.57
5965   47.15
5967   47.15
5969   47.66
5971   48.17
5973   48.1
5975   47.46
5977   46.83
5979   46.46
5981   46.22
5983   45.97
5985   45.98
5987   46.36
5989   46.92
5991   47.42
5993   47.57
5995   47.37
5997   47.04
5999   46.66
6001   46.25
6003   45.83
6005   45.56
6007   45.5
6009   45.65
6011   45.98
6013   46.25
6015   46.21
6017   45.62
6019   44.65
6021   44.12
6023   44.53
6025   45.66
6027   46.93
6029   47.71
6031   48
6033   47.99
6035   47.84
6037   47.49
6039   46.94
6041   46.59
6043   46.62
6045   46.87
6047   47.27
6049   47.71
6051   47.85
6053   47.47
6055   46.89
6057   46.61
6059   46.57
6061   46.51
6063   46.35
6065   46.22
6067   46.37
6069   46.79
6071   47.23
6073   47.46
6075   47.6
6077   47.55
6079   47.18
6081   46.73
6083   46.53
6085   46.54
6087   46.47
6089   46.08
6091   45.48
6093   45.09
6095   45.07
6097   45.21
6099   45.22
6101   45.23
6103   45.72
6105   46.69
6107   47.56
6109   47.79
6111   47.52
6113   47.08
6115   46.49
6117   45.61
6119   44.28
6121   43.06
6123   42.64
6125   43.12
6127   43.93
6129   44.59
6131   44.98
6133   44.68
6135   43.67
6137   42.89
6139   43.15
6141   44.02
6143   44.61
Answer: 3.6 angstrom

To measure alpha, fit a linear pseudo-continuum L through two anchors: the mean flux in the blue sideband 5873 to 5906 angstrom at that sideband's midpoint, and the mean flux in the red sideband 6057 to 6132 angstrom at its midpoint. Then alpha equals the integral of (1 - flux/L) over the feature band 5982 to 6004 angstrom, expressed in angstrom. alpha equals -1.4 angstrom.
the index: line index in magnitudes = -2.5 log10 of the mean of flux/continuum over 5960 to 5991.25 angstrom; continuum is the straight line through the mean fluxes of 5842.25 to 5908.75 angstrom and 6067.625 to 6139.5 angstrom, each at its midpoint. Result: -0.05 mag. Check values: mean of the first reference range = 44.2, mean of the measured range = 47.1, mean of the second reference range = 45.7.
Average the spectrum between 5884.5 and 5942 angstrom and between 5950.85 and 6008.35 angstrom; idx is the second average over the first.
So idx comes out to 1.06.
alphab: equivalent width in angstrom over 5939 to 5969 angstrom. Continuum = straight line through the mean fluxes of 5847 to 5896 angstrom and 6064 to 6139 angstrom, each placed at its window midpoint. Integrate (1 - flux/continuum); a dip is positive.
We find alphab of -1.40 angstrom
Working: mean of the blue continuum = 44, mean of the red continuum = 45.7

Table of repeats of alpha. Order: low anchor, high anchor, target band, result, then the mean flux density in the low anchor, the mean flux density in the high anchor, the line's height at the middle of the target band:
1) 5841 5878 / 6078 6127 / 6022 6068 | -0.93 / 46.8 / 45.7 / 46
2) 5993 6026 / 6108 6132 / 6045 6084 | -1.30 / 45.9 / 45.1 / 45.5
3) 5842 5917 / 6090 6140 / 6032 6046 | -0.71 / 44.6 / 45.1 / 44.9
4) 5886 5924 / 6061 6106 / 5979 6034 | -1.81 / 42.9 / 46.3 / 44.8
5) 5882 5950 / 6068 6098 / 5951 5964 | -0.59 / 44.3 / 46.5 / 44.8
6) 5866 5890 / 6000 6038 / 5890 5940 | 0.53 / 44.6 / 46.2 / 45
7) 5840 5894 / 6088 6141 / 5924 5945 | -0.86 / 44.9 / 45.1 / 44.9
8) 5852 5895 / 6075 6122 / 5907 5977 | -3.76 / 43.8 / 46.1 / 44.5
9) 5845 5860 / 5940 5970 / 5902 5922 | -0.08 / 46.5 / 46.7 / 46.6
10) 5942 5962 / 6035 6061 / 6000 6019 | 0.42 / 46.5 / 47.1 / 46.8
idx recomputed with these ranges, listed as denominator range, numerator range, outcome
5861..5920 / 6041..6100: 1.06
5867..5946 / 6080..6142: 1.01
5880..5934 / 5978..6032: 1.06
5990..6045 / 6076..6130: 0.98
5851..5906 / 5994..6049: 1.07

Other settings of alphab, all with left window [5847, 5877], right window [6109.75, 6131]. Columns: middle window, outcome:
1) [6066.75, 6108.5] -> -1.2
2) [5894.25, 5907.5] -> 1.2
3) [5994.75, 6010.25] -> -0.2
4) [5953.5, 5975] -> -0.7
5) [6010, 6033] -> -0.3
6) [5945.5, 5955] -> 0.0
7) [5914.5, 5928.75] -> -0.2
